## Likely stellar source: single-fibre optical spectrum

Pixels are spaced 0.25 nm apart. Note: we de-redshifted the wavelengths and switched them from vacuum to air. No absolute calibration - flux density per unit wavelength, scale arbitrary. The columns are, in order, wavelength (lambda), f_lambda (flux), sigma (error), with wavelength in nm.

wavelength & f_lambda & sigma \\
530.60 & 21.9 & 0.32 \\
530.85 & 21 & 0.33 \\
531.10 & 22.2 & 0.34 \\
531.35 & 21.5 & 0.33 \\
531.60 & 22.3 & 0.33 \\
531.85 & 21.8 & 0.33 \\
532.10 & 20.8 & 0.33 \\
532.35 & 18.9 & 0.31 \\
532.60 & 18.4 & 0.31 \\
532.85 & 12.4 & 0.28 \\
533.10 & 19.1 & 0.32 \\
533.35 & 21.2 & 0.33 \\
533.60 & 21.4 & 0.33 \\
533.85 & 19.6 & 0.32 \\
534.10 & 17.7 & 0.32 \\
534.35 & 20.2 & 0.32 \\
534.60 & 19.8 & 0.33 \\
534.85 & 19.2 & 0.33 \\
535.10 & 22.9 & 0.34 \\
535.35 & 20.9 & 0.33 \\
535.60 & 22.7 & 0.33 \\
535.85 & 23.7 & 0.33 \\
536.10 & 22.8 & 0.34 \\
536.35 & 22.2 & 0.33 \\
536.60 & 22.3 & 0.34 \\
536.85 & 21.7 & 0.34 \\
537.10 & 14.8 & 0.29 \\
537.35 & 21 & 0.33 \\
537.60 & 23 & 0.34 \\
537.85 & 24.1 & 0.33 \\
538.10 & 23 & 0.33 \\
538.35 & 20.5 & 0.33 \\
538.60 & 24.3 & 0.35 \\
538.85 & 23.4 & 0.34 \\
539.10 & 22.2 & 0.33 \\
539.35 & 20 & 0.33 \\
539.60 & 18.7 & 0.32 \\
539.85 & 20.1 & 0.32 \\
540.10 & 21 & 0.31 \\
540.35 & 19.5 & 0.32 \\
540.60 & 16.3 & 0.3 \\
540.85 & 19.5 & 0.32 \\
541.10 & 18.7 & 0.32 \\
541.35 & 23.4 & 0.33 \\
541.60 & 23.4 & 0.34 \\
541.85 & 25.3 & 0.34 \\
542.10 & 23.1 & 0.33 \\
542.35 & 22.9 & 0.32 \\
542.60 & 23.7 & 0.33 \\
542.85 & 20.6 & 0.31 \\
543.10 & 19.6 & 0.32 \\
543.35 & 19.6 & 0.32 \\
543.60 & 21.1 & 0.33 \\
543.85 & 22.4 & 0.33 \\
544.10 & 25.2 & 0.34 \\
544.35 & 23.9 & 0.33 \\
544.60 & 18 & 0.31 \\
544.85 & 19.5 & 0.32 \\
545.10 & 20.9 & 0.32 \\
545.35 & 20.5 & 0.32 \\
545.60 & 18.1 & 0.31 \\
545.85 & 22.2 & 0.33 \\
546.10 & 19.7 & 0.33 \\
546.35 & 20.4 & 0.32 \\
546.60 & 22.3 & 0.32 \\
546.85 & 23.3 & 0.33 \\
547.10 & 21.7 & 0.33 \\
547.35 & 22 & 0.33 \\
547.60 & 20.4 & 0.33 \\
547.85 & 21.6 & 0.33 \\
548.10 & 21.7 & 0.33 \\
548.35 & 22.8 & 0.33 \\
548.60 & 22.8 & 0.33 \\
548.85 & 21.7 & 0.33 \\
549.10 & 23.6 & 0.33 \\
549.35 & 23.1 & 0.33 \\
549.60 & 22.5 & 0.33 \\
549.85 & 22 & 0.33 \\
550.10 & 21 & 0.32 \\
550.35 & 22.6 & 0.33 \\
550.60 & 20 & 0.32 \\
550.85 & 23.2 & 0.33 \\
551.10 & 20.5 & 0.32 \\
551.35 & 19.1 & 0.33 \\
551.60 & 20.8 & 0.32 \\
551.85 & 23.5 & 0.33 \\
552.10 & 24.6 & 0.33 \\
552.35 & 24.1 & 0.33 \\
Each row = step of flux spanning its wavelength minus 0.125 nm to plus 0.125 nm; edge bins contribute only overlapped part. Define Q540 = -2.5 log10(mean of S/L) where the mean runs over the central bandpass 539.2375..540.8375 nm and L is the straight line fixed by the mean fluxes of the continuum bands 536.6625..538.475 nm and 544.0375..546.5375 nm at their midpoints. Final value 0.10 mag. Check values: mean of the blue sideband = 21.2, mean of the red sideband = 20.8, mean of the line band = 19.3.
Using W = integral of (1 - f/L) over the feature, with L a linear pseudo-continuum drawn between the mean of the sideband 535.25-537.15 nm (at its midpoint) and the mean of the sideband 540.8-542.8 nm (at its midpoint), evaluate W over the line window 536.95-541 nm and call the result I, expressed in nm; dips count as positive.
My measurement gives 0.25 nm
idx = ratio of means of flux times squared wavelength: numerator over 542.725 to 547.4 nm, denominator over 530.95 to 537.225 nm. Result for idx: 1.1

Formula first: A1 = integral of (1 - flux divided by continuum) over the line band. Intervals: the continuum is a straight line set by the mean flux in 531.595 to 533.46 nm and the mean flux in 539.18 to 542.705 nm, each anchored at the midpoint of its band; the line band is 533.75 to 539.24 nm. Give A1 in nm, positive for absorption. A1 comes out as -0.37 nm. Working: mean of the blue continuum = 19.2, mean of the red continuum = 21.1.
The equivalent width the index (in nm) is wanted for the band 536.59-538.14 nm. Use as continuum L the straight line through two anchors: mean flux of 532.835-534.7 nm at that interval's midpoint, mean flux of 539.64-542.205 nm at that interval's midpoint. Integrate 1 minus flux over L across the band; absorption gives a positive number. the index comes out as -0.09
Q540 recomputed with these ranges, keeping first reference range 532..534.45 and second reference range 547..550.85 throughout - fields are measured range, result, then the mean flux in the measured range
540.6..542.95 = -0.070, 22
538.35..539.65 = -0.089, 21.8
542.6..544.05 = -0.012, 21.2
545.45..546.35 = 0.071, 20.1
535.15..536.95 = -0.149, 22.4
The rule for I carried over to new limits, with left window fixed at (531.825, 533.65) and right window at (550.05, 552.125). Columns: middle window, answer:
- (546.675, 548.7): -0.09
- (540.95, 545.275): -0.28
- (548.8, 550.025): -0.07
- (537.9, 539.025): -0.17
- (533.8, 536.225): -0.21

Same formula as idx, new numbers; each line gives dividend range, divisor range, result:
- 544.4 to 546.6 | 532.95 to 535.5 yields 1.04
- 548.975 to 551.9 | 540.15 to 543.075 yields 1.05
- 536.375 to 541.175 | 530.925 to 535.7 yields 1.05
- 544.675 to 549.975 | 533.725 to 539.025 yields 1.05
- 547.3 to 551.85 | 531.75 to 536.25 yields 1.14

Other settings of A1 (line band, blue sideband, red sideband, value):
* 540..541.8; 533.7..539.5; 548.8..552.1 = 0.09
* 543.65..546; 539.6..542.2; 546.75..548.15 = 0.03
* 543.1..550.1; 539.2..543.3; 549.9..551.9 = -0.13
